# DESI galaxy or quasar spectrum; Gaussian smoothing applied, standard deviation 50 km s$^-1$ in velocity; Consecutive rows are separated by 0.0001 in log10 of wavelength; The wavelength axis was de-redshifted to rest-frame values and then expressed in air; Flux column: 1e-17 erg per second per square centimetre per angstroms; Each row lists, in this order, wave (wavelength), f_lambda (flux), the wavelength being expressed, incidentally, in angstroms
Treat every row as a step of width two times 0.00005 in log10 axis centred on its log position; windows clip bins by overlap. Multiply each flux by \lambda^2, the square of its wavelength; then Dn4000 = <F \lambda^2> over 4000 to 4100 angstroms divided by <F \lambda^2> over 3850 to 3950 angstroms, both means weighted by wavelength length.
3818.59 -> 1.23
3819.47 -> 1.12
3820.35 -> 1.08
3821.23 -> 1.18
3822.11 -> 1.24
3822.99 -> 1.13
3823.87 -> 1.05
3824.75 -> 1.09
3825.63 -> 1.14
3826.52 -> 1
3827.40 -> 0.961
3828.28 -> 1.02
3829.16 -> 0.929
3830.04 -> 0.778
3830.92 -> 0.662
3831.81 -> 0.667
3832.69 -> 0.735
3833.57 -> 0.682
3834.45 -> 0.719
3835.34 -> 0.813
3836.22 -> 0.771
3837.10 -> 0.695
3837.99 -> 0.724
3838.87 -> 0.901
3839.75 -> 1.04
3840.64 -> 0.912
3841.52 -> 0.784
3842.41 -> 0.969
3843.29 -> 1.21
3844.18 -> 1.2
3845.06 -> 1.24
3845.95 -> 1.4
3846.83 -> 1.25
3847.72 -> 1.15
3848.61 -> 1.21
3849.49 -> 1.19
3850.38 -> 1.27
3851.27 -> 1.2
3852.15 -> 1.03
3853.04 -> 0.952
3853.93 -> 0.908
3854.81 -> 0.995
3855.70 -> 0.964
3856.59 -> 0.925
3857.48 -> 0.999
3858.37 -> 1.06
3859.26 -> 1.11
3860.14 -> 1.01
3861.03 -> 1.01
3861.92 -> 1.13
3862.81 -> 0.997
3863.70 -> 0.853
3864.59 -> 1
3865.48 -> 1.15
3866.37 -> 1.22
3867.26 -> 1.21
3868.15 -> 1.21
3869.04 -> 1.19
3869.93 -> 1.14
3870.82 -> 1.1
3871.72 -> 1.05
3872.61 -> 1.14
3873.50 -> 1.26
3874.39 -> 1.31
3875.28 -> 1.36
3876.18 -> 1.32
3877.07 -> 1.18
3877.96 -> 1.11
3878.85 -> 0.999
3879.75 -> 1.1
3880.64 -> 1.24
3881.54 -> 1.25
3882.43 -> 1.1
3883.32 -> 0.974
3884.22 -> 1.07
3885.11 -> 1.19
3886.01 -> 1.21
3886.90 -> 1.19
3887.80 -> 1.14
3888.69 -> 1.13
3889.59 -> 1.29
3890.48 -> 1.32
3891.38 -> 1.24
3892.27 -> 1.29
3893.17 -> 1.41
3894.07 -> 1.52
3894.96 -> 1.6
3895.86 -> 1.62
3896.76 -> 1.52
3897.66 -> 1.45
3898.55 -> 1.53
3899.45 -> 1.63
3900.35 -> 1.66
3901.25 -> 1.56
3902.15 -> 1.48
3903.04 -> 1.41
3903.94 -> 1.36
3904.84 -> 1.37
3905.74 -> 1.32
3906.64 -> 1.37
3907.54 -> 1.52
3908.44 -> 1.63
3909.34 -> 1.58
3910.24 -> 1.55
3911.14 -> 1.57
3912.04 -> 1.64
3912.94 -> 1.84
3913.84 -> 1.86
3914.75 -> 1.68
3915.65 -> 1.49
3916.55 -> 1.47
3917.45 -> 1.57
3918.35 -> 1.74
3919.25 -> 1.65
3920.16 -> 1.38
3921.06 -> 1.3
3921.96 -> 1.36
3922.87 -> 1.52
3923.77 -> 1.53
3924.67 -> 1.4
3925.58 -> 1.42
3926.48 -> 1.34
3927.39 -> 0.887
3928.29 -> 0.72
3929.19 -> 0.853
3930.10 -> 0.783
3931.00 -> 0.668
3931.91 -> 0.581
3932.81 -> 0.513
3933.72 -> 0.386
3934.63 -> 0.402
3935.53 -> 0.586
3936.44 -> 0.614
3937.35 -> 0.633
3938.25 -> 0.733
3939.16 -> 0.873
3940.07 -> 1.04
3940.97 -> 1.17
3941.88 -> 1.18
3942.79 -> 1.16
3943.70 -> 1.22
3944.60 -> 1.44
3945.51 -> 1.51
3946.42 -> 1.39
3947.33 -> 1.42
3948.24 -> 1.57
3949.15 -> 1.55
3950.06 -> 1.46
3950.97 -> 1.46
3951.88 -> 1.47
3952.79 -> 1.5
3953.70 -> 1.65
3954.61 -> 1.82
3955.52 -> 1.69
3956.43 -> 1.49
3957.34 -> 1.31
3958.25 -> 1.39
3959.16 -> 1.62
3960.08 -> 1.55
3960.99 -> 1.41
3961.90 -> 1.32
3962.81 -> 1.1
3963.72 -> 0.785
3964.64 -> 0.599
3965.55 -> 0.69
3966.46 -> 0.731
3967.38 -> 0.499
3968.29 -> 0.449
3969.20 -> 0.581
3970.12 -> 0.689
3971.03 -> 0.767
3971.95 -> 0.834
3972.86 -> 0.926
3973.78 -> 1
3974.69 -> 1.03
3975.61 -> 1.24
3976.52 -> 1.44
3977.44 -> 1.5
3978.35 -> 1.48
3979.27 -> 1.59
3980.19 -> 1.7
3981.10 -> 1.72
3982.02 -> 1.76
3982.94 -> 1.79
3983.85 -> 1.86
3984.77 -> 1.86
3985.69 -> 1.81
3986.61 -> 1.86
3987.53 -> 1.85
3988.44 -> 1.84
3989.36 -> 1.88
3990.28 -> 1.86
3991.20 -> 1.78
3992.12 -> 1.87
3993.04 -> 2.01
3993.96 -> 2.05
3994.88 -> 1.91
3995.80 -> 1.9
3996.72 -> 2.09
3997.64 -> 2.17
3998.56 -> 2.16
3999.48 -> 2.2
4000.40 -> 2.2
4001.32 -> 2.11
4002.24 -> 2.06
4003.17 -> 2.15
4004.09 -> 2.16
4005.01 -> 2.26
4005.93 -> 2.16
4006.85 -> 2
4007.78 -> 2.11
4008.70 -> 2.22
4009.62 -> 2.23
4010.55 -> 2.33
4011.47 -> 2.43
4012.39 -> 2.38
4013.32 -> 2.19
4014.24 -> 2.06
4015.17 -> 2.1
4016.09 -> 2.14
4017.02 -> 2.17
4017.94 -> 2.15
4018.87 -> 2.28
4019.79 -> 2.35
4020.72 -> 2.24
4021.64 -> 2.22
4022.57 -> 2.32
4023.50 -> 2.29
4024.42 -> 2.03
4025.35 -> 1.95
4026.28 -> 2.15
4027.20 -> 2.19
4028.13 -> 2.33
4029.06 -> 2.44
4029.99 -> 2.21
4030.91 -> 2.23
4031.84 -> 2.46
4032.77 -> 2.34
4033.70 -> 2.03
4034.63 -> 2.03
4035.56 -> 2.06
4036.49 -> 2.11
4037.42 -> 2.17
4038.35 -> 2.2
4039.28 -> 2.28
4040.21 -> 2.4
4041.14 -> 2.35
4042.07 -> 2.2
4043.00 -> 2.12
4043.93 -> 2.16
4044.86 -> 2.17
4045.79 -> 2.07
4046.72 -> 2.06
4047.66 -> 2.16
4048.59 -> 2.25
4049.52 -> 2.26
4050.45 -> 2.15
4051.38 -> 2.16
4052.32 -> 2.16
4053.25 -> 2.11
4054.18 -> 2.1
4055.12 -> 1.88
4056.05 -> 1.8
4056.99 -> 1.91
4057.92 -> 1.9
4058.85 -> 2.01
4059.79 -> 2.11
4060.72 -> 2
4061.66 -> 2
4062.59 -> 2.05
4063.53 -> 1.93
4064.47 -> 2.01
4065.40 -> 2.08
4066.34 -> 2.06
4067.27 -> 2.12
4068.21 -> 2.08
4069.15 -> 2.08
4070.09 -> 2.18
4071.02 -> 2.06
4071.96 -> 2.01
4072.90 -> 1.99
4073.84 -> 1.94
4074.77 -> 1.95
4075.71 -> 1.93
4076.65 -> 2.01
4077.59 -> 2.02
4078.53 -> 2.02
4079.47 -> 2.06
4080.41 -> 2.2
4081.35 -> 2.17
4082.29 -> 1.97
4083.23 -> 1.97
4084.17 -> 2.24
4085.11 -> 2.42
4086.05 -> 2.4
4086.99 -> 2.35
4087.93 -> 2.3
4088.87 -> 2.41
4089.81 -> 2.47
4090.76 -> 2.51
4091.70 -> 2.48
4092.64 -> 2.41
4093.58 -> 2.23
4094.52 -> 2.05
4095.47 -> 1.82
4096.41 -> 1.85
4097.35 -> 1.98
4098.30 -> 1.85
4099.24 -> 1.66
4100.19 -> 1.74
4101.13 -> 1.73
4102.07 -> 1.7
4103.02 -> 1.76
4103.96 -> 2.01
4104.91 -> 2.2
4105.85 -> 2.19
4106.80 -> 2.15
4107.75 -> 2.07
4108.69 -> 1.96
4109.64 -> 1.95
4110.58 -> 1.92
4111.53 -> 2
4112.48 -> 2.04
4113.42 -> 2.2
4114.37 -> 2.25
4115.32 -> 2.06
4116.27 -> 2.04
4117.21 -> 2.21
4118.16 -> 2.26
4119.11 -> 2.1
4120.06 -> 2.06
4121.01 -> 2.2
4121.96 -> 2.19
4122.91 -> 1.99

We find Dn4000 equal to 1.88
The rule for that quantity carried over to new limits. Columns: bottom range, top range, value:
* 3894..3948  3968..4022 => 1.49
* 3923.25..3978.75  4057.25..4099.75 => 2.03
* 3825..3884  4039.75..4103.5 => 2.23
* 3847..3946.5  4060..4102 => 1.88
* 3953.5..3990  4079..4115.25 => 1.68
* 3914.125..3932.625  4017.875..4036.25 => 1.85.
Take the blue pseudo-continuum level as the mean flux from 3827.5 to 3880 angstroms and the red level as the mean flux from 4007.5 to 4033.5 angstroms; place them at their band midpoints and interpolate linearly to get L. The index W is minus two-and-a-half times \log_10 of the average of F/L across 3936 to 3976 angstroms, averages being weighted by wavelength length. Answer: 0.46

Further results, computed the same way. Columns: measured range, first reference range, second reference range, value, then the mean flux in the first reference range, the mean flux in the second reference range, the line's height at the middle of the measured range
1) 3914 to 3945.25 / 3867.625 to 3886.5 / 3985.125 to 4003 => 0.343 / 1.17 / 1.98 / 1.53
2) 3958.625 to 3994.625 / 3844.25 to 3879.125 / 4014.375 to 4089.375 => 0.264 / 1.12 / 2.14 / 1.74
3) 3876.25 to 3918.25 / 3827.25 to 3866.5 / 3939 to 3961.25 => -0.165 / 0.985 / 1.42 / 1.2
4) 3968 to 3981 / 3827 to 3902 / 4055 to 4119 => 0.390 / 1.12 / 2.07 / 1.59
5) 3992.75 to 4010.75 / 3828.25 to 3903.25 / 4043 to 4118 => -0.222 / 1.13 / 2.08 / 1.73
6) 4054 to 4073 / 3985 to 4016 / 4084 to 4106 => 0.044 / 2.07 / 2.11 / 2.1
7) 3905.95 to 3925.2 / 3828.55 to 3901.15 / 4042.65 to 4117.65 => -0.154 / 1.12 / 2.08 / 1.35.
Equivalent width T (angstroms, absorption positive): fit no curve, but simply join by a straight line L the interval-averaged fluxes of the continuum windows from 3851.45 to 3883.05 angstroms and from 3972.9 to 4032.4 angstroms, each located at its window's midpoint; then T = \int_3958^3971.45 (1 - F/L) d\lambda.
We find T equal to 6.2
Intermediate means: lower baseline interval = 1.1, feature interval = 0.939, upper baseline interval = 2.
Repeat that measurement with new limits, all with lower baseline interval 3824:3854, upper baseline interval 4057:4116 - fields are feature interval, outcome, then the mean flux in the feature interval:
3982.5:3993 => -1.39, 1.85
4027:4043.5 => -3.49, 2.23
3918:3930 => 0.47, 1.3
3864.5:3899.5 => -2.34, 1.25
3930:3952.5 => 6.22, 1.04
